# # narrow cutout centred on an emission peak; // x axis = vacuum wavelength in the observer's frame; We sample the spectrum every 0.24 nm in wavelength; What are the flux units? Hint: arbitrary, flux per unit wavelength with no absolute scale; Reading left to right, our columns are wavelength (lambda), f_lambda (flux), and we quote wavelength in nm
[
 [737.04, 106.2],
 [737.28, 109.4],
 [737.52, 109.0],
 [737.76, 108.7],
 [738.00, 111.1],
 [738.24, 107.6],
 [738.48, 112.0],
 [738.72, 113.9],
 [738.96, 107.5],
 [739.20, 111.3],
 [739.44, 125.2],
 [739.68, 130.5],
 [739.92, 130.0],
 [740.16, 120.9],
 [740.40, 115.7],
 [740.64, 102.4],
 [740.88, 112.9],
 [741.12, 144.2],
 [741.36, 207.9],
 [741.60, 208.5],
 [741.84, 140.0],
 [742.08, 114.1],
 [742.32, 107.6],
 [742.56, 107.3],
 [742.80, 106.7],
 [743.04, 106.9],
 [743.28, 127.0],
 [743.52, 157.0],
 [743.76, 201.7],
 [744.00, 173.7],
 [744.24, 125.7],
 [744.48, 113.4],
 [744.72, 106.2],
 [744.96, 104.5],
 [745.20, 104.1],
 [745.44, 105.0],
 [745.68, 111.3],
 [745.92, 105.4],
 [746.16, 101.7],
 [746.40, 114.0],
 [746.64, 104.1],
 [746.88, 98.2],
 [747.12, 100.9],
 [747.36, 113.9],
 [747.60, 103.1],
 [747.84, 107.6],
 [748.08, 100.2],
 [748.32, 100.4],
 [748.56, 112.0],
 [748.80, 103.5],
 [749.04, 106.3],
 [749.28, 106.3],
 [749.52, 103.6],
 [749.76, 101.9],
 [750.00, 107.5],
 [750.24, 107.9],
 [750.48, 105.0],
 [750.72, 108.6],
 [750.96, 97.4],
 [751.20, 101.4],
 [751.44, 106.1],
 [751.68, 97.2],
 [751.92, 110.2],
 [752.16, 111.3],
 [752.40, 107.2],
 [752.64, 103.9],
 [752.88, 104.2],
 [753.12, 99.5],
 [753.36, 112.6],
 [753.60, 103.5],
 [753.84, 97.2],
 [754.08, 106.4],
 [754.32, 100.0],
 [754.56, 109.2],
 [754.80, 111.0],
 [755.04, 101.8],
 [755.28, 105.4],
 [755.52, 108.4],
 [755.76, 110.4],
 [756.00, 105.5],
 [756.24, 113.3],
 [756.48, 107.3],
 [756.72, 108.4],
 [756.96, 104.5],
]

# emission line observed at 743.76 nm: [N II] 6583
